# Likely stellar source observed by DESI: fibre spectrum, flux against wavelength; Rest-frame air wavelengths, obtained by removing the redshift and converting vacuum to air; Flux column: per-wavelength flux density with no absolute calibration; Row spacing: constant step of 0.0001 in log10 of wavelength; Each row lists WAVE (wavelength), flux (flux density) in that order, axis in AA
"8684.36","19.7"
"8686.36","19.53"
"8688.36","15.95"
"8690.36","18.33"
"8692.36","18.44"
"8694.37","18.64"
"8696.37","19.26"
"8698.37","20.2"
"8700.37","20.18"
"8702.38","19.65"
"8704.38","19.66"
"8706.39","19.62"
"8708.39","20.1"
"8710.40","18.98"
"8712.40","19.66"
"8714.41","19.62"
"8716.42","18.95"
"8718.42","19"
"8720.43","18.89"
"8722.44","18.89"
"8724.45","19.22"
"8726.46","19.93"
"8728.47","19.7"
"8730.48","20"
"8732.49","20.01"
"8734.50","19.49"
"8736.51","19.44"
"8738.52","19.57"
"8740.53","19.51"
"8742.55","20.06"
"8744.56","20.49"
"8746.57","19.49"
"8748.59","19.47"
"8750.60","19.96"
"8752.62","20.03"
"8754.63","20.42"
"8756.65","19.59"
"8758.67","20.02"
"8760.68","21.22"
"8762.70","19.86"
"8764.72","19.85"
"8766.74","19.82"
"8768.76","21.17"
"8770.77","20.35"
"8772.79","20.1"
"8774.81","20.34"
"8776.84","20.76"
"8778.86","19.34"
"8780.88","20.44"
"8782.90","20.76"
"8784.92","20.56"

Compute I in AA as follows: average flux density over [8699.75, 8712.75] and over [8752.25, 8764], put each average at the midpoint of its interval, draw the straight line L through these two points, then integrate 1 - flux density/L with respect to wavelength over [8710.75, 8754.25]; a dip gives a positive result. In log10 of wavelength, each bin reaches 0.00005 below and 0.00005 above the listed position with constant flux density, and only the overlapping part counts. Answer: 0.8 AA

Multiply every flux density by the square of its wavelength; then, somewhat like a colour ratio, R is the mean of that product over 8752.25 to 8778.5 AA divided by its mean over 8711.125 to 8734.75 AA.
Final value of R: 1.1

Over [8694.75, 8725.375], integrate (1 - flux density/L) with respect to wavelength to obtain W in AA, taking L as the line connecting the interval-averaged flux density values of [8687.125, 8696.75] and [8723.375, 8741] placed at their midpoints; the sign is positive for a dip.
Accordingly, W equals -1.08 AA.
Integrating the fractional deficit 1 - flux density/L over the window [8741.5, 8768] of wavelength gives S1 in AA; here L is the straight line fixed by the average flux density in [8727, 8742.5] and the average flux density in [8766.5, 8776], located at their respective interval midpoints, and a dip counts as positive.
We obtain 0.1 AA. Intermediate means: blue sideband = 19.7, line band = 20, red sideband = 20.4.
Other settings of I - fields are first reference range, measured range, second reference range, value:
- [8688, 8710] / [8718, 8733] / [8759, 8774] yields 0.14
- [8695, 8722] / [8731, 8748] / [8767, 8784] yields 0.13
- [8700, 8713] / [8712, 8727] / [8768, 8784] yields 0.43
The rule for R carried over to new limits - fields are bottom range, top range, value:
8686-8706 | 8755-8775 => 1.08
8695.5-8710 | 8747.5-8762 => 1.03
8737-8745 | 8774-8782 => 1.03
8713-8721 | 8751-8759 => 1.05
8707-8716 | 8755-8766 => 1.04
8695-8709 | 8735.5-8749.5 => 1.01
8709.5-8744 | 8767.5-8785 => 1.06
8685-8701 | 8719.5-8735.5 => 1.05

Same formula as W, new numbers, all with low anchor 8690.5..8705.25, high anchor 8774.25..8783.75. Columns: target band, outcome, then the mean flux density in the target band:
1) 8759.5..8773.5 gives -0.1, 20.4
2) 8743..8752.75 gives 0.0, 19.9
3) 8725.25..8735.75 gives 0.0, 19.8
